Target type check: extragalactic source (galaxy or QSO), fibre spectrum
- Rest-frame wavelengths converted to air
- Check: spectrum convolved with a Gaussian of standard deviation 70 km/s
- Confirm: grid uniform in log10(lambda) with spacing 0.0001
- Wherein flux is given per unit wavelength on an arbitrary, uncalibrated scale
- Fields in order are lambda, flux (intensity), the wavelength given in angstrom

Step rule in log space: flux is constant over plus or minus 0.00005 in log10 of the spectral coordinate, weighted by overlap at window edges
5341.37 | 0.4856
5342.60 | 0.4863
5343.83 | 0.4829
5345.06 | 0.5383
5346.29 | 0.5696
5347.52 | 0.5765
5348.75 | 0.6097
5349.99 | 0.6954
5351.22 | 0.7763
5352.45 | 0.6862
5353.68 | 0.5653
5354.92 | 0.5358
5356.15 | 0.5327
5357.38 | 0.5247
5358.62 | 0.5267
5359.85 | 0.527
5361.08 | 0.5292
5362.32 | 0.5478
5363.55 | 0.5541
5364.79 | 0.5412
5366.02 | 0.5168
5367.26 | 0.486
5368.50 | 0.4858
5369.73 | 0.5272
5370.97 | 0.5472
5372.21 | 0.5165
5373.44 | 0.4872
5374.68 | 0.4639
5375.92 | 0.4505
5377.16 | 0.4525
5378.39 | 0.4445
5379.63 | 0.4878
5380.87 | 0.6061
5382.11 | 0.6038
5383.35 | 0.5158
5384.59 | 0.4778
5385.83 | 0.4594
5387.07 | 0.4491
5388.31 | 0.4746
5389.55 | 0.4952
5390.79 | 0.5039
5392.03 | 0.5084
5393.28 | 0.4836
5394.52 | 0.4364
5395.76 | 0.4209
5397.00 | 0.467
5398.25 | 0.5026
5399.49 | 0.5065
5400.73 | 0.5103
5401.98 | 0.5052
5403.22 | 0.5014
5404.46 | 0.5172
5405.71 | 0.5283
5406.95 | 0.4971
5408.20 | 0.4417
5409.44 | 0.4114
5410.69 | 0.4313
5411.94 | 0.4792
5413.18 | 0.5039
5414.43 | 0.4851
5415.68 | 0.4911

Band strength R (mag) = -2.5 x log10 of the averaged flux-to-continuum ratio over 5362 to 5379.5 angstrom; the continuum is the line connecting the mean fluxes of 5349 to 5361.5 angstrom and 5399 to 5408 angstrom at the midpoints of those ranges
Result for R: 0.13 mag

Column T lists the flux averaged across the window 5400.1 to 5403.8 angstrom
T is 0.506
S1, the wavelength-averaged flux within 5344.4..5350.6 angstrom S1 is 0.597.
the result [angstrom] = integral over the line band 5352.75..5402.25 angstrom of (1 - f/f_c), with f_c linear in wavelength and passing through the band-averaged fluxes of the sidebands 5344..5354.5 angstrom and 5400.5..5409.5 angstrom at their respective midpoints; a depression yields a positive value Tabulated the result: 4.4 angstrom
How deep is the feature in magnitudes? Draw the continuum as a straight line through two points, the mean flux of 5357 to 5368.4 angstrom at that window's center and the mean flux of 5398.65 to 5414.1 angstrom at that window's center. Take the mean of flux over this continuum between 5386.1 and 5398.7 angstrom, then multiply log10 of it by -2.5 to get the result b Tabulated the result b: 0.06 mag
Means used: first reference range 0.526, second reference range 0.486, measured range 0.473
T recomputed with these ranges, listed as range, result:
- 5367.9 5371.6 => 0.52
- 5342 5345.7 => 0.503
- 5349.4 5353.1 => 0.719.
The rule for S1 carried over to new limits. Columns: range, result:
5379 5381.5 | 0.546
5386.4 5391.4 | 0.481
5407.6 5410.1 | 0.427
